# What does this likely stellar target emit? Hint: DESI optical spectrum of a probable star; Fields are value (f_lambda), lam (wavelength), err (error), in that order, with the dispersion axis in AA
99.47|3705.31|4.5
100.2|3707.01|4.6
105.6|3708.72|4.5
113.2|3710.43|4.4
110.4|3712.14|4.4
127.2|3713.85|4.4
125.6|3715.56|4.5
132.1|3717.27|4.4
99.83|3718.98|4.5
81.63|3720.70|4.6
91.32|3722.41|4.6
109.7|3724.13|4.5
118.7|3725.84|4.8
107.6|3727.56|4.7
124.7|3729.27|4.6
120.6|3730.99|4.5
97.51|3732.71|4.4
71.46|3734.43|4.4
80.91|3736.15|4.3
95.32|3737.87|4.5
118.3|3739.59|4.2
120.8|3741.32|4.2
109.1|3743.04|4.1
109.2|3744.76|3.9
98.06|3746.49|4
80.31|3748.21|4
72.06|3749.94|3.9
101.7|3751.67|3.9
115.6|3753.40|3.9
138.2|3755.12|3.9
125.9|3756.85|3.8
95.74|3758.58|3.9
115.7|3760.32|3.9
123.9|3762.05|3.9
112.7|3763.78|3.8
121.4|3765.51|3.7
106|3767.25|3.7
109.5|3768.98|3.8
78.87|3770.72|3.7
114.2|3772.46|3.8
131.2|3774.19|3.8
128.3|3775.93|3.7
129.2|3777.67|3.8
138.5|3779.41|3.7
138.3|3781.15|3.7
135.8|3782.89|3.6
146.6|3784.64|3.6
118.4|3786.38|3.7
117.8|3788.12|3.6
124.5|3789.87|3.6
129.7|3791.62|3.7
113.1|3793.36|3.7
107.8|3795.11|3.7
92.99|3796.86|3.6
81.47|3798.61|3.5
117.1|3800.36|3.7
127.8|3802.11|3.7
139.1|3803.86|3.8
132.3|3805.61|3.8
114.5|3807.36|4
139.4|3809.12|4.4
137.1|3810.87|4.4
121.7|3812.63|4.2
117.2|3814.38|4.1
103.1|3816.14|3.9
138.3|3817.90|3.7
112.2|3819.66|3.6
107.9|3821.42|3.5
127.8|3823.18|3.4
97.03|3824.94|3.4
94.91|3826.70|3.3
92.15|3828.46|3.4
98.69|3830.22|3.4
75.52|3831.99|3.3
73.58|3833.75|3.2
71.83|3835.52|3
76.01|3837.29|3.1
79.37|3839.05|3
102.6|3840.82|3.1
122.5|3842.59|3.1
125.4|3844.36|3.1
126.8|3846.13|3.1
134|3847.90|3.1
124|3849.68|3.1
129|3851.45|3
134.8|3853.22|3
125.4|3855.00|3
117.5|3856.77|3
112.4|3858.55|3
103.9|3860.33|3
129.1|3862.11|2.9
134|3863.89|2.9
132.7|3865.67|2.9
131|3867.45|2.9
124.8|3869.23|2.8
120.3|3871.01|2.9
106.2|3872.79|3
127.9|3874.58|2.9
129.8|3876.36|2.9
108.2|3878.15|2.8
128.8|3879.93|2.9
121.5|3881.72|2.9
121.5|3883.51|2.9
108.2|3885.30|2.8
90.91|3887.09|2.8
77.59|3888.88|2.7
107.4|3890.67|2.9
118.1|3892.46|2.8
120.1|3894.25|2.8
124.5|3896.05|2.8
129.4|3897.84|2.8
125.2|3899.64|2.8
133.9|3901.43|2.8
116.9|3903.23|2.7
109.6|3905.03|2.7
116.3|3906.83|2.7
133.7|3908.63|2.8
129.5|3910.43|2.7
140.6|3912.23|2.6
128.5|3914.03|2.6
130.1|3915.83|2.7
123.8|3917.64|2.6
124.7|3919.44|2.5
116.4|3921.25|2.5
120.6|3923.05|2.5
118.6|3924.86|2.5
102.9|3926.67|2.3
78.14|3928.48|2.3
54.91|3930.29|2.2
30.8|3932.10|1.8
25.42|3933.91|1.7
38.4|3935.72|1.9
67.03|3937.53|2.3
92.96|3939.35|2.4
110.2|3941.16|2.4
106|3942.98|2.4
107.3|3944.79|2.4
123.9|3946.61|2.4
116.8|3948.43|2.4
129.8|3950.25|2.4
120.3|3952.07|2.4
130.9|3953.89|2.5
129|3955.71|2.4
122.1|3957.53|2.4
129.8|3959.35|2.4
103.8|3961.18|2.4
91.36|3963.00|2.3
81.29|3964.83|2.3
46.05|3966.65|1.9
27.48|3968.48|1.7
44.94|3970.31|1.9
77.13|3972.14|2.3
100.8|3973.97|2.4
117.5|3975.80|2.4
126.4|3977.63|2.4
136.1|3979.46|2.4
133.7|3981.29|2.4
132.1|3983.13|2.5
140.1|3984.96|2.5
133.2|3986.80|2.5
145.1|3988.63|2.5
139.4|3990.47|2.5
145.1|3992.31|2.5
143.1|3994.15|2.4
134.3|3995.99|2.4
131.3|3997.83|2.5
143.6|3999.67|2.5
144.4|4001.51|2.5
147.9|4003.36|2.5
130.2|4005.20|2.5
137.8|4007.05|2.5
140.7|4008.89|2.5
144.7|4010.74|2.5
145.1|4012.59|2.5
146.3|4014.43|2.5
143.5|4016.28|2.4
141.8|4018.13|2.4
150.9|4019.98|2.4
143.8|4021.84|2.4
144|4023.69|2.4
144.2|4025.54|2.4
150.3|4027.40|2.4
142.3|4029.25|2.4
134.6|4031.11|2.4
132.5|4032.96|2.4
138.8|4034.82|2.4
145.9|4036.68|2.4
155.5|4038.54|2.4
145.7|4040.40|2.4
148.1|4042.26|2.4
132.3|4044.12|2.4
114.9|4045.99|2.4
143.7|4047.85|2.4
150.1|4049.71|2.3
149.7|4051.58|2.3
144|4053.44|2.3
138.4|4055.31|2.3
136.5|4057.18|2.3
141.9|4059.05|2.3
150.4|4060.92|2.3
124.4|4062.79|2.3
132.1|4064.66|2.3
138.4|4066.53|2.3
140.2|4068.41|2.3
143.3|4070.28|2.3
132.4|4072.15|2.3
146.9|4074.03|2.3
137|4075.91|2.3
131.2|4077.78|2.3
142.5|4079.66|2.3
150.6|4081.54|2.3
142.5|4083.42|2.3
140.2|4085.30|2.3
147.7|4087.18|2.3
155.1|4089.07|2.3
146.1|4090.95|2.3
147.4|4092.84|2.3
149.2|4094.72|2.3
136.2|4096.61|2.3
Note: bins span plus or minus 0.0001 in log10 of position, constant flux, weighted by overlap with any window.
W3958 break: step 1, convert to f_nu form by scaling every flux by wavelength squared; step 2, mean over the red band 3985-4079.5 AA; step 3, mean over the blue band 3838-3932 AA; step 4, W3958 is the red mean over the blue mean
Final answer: 1.30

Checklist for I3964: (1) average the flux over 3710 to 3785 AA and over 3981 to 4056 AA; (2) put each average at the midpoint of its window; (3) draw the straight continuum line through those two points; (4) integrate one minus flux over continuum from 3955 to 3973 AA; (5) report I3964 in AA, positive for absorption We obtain 6.7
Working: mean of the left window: 112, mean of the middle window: 84.8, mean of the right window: 141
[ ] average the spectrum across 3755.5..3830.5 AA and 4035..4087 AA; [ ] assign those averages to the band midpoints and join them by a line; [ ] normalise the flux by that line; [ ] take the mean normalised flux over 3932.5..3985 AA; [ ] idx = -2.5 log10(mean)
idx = 0.31 mag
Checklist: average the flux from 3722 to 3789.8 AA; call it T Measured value 112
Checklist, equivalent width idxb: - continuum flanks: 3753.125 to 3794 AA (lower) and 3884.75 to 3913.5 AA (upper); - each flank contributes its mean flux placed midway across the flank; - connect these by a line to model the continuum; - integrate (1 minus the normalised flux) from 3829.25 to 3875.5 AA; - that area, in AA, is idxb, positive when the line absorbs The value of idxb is 2.4 AA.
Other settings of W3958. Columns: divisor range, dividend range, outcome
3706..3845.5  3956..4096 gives 1.37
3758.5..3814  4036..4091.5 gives 1.35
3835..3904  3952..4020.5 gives 1.12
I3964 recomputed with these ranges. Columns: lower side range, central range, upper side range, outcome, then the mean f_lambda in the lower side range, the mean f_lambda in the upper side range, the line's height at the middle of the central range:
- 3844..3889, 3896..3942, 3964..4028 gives 7.0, 121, 127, 123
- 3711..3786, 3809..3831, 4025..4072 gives 0.9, 112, 141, 119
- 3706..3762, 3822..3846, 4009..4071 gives 4.5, 107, 142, 118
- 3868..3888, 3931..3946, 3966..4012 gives 5.9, 117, 122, 120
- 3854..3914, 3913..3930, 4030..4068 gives 1.4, 120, 140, 125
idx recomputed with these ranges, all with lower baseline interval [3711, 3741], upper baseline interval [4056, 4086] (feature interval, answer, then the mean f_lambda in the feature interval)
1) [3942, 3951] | 0.100 mag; 116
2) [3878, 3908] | 0.065 mag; 116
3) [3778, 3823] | -0.077 mag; 122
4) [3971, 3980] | 0.196 mag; 109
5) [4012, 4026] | -0.082 mag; 145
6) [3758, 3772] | 0.022 mag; 108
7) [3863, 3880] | -0.032 mag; 124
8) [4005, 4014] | -0.057 mag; 141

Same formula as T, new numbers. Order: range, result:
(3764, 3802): 118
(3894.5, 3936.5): 107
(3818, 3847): 100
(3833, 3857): 110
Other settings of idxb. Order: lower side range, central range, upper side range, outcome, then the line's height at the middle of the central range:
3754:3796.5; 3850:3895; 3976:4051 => 3.5 AA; 129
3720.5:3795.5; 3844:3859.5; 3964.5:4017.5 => -1.1 AA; 117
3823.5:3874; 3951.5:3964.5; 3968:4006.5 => 0.5 AA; 121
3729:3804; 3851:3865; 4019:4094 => -0.1 AA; 122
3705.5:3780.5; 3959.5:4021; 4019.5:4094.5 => 5.7 AA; 135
